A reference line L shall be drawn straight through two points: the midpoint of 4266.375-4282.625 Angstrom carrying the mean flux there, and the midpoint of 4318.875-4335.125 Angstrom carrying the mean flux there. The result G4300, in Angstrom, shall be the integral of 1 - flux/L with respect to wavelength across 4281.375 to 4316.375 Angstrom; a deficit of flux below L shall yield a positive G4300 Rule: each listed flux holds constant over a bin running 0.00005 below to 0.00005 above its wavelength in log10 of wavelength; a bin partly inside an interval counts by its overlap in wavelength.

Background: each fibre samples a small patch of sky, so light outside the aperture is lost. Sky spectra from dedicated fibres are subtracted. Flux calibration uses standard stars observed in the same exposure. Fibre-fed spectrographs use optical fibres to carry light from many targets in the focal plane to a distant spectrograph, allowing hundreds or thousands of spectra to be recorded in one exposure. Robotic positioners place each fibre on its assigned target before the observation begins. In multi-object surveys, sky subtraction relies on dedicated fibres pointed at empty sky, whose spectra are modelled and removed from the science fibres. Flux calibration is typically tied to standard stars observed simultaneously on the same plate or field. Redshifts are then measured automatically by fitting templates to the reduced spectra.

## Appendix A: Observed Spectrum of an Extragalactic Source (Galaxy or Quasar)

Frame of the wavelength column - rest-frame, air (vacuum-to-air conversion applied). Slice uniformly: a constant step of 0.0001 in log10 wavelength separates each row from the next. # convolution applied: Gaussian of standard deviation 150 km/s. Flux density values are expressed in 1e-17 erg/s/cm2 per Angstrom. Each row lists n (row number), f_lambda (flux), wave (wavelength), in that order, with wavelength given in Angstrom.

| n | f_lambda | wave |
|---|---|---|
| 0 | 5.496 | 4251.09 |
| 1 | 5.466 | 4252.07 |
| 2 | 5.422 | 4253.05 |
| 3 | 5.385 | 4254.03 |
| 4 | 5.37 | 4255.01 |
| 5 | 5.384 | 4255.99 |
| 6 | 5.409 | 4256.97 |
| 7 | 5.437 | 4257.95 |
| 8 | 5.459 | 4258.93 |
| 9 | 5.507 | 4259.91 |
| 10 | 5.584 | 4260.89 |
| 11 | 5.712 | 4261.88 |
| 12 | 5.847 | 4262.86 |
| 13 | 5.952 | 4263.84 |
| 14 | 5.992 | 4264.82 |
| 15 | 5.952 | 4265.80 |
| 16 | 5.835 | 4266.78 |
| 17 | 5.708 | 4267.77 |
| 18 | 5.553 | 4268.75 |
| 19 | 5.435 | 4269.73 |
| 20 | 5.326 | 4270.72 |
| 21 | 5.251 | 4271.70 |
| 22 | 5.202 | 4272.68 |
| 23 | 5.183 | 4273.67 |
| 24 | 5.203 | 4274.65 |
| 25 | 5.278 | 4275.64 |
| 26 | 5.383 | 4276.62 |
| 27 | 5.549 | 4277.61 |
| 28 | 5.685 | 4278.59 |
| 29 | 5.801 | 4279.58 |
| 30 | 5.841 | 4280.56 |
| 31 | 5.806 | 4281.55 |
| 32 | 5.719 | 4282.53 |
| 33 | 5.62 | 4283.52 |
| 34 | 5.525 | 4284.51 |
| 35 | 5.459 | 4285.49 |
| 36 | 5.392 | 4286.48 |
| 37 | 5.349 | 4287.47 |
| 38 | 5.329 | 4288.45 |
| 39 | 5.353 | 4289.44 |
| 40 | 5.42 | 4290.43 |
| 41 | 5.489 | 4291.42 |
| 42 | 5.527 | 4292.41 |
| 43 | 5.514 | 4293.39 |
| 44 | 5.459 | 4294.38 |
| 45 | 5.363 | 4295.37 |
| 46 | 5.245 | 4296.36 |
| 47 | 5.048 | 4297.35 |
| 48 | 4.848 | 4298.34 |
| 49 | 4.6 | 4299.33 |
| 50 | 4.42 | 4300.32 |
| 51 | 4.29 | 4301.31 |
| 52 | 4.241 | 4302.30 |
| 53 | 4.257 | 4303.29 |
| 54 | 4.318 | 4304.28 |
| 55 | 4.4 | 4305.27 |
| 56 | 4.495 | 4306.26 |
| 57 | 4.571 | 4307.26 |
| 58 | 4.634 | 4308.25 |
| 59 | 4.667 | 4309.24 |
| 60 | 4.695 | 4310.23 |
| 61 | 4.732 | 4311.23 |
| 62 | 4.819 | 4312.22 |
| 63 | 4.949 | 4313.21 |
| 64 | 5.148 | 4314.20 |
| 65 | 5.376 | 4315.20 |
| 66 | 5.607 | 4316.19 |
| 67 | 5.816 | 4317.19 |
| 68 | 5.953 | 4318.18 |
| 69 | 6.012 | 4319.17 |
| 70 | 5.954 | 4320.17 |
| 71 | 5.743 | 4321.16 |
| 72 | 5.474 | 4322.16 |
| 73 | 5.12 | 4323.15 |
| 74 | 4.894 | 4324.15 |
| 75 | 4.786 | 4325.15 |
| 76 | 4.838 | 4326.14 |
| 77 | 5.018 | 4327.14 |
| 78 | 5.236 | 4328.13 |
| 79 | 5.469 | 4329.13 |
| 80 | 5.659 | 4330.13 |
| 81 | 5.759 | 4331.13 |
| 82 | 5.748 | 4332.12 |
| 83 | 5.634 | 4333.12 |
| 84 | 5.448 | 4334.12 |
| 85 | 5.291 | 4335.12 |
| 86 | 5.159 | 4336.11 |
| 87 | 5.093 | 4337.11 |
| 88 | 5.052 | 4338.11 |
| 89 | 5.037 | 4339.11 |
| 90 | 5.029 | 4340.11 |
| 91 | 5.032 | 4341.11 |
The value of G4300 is 2.8 Angstrom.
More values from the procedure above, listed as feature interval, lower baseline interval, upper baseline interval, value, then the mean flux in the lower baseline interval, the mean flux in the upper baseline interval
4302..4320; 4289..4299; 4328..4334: 1.6 Angstrom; 5.31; 5.59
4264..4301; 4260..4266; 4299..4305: -2.6 Angstrom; 5.81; 4.35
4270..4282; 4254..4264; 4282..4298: 0.0 Angstrom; 5.54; 5.42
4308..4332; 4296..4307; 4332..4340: -1.7 Angstrom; 4.55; 5.27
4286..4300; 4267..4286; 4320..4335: 0.5 Angstrom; 5.5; 5.37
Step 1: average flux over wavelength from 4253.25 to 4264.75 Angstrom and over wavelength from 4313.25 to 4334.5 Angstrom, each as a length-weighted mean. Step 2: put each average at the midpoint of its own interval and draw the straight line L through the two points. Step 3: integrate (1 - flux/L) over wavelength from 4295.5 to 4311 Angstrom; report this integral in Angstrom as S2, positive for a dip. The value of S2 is 2.49 Angstrom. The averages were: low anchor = 5.56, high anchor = 5.45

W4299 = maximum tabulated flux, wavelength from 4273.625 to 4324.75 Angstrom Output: 6.012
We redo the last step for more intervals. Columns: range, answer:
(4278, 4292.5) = 5.841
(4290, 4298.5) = 5.527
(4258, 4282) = 5.992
